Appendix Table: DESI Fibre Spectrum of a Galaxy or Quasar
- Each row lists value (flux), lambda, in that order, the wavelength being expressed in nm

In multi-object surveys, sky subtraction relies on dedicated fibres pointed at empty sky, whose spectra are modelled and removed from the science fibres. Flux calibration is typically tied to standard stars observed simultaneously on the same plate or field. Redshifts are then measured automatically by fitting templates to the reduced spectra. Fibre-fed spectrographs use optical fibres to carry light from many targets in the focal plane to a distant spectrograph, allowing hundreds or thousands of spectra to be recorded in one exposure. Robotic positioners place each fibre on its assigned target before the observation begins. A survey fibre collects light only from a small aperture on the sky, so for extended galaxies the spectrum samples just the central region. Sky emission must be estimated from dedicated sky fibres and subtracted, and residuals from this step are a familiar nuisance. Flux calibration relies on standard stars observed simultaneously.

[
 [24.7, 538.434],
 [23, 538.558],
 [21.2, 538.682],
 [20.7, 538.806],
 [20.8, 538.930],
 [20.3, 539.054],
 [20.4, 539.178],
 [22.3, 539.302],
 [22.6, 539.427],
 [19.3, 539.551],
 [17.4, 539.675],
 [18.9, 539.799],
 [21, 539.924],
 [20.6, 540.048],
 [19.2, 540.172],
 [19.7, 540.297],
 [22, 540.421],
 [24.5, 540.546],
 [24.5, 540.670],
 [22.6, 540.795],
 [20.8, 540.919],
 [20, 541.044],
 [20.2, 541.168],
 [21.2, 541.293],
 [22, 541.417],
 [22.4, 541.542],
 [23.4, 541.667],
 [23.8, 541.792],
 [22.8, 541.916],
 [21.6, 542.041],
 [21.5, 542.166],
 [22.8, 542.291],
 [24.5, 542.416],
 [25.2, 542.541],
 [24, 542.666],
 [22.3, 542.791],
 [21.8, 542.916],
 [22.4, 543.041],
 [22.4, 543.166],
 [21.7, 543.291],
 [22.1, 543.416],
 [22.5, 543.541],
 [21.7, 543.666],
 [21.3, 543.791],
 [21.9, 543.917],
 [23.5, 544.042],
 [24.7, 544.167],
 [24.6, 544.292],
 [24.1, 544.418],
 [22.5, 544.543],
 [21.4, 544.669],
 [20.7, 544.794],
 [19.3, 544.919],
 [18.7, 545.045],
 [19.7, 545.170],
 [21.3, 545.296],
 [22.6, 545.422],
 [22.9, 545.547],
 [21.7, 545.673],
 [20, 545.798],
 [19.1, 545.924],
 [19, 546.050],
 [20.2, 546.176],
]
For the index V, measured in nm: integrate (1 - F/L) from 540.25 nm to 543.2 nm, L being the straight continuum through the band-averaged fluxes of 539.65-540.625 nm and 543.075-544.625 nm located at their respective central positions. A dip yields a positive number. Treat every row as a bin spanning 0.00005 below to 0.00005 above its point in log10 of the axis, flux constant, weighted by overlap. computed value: -0.129 nm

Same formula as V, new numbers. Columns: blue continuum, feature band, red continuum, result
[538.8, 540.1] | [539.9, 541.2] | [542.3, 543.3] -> -0.009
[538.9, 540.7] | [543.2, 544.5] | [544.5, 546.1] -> -0.131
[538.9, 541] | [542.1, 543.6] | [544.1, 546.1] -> -0.109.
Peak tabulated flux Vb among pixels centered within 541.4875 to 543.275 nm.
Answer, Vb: 25.2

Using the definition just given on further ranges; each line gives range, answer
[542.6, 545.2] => 24.7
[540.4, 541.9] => 24.5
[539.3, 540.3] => 22.6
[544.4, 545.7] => 24.1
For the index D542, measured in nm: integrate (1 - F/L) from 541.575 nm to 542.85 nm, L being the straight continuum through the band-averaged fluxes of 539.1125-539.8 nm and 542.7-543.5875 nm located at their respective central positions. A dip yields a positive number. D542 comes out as -0.08 nm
